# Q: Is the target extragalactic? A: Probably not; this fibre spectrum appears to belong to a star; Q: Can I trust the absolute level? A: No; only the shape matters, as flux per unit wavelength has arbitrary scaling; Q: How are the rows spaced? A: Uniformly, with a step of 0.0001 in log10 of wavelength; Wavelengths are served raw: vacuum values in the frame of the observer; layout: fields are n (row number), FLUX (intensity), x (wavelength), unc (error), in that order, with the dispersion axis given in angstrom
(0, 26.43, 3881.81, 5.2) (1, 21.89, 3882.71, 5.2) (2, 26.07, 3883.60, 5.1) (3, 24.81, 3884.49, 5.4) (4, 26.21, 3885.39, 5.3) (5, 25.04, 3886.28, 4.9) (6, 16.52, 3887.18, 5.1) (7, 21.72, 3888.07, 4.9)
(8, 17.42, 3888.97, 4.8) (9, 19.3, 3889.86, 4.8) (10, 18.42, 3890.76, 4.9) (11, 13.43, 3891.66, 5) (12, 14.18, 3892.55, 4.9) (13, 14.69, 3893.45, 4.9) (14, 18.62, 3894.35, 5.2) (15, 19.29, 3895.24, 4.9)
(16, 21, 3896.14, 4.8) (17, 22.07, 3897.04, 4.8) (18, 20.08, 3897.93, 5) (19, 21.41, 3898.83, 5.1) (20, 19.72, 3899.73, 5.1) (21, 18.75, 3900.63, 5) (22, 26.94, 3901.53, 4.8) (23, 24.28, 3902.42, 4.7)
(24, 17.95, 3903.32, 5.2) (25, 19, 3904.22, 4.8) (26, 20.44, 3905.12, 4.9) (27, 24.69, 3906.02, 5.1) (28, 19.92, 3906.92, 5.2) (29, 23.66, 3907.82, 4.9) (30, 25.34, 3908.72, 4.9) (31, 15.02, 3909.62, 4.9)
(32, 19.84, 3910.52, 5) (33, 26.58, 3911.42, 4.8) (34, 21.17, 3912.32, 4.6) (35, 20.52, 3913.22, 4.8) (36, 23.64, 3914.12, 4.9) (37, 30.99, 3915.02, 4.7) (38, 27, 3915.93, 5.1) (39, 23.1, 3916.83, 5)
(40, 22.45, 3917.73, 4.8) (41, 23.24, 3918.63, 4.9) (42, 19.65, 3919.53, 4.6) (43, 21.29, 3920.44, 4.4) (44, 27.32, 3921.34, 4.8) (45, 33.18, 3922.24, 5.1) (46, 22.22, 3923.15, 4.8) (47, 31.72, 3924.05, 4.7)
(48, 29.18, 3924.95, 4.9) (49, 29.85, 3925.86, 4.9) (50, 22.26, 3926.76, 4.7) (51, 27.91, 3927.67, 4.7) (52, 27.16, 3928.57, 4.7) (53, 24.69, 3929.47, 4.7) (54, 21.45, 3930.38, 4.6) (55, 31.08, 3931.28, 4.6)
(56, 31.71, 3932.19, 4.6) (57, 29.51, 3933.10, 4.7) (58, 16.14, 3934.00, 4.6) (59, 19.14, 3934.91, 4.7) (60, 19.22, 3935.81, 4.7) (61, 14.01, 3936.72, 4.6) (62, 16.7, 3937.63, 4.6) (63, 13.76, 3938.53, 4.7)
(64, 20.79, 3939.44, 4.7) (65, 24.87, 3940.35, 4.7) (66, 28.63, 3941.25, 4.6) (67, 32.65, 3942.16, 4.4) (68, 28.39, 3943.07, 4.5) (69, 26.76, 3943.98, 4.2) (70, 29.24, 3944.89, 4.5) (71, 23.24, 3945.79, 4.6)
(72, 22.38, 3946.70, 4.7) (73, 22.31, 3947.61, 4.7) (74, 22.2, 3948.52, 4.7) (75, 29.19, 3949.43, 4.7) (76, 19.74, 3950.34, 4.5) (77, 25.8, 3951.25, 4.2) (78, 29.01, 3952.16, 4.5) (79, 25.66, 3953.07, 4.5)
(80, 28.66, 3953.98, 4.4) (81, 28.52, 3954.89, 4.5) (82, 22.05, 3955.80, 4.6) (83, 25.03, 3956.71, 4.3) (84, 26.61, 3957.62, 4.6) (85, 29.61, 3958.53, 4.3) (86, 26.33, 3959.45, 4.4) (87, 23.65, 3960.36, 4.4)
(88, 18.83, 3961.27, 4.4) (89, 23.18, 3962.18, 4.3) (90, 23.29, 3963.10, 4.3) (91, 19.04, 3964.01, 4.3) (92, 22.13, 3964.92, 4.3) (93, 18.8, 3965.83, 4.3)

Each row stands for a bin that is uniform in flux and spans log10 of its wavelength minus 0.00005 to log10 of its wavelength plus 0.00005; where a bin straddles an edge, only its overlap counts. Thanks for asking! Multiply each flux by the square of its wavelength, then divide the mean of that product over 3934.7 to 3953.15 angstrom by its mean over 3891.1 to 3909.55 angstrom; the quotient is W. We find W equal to 1.19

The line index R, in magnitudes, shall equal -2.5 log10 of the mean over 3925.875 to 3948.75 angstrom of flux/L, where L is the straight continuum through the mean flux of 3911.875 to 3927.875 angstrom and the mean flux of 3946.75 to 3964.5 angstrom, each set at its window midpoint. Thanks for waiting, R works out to 0.04 mag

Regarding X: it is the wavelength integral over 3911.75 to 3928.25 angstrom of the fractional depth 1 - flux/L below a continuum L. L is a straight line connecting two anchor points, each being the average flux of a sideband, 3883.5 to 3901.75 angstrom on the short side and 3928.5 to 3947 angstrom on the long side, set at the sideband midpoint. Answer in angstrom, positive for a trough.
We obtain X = -2.2 angstrom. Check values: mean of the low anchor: 20.1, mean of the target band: 25.4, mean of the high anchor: 23.8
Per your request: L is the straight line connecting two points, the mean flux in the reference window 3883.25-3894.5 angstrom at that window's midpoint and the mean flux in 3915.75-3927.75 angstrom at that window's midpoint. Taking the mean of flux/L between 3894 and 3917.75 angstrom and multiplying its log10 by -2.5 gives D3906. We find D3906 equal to 0.04 mag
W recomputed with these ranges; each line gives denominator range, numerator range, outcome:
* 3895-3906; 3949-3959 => 1.28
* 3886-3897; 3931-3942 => 1.24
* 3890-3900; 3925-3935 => 1.43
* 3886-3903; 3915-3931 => 1.33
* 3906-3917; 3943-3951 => 1.09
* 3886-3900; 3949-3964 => 1.38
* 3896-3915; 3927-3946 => 1.13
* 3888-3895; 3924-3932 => 1.63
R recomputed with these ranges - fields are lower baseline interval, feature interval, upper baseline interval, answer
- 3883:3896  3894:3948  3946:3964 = -0.063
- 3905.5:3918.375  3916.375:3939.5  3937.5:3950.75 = -0.008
